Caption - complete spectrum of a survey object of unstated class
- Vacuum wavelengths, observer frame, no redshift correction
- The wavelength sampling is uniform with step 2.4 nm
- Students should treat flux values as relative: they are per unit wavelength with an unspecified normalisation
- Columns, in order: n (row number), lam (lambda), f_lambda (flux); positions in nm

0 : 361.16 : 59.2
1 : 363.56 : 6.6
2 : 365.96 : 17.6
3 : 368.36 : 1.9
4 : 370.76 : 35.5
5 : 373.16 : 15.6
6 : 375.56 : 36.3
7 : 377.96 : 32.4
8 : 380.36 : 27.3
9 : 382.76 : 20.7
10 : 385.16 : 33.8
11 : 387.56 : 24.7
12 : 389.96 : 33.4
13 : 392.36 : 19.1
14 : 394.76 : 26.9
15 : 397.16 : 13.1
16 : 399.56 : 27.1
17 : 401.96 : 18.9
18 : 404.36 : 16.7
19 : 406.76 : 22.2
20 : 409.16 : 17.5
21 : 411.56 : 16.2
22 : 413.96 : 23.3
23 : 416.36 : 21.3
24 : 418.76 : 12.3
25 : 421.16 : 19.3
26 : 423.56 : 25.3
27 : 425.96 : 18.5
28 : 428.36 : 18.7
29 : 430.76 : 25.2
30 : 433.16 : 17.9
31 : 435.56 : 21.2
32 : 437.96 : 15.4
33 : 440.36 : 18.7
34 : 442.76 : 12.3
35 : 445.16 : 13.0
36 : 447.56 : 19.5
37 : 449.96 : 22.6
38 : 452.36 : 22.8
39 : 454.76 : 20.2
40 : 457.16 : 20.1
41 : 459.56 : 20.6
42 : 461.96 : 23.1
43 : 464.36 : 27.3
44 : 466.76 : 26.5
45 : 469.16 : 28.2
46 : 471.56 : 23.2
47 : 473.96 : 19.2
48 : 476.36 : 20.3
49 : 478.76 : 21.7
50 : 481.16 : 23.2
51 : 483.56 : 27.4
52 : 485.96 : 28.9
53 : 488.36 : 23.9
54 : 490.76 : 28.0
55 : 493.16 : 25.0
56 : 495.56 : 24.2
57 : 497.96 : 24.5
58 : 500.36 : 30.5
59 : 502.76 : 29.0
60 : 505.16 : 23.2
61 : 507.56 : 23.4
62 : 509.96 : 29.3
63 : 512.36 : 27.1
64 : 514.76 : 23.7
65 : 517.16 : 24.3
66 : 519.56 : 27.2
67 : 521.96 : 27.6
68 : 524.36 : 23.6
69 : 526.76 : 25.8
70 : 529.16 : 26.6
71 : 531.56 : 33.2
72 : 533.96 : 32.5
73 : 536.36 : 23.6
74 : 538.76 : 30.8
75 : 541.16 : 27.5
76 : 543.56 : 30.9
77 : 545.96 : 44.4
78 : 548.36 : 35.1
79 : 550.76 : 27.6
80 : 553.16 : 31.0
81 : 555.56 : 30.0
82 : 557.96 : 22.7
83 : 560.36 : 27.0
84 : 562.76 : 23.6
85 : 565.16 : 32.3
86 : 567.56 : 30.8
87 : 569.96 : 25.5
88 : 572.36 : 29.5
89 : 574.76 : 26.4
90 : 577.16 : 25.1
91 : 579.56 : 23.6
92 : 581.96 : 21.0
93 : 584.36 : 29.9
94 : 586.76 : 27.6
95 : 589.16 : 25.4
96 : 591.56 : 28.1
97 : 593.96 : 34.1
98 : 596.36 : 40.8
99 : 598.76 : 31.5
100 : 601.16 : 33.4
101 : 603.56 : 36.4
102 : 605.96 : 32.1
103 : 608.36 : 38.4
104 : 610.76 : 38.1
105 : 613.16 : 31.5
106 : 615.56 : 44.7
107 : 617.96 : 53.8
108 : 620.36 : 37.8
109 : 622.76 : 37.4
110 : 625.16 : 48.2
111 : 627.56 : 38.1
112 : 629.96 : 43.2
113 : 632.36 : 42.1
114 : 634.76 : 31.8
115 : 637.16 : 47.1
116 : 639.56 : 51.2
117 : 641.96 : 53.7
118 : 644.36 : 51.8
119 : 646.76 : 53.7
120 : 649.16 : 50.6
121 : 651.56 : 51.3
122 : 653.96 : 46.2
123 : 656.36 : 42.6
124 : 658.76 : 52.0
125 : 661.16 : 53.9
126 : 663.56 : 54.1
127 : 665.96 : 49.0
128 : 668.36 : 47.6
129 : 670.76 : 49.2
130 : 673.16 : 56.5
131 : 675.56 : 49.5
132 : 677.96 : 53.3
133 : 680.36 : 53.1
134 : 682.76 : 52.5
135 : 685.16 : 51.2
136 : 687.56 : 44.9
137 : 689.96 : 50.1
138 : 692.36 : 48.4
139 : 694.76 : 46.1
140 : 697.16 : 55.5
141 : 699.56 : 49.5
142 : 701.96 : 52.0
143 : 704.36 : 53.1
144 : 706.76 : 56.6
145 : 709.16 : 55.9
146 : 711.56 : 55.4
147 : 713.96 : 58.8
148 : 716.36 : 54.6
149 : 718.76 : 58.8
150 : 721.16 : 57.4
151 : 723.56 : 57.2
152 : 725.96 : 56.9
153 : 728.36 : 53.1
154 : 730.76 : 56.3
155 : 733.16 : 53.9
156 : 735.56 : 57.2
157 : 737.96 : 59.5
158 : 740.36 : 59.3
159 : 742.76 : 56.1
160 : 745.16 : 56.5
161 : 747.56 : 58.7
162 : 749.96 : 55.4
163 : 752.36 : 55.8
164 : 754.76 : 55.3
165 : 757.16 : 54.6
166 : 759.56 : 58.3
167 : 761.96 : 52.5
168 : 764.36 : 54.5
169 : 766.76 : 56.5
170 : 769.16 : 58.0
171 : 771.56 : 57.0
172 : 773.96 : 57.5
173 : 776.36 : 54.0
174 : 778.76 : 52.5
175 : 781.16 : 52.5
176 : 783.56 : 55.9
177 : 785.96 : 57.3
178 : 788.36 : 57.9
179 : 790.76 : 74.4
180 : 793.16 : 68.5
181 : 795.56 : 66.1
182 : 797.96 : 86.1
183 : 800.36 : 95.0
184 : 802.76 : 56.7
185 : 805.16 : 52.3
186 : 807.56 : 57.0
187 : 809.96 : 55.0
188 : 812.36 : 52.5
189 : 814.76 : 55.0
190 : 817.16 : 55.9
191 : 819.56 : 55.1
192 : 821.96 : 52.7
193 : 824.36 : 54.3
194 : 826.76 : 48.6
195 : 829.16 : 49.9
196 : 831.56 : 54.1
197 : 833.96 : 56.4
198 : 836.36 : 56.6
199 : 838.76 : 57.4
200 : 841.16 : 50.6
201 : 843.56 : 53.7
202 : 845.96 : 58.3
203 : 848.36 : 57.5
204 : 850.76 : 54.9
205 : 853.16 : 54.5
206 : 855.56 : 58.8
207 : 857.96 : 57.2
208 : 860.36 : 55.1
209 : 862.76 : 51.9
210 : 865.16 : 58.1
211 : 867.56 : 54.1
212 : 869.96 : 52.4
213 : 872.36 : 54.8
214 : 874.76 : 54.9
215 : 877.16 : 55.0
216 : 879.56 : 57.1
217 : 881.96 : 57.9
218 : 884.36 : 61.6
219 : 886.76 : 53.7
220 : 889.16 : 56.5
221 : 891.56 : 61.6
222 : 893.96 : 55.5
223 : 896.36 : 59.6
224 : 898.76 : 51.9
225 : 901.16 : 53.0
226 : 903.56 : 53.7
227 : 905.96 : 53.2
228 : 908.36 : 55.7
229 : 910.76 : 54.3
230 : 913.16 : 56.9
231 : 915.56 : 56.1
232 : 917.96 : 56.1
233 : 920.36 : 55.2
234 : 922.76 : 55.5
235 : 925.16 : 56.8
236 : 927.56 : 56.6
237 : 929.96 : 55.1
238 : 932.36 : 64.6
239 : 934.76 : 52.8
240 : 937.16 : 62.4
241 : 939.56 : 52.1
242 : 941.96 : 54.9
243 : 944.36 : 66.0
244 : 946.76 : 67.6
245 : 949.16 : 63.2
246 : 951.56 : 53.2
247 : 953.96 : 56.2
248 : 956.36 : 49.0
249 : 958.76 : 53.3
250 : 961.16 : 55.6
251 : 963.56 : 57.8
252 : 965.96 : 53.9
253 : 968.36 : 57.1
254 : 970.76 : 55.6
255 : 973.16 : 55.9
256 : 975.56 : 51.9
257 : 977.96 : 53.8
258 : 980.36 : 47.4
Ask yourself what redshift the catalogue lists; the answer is 0.597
